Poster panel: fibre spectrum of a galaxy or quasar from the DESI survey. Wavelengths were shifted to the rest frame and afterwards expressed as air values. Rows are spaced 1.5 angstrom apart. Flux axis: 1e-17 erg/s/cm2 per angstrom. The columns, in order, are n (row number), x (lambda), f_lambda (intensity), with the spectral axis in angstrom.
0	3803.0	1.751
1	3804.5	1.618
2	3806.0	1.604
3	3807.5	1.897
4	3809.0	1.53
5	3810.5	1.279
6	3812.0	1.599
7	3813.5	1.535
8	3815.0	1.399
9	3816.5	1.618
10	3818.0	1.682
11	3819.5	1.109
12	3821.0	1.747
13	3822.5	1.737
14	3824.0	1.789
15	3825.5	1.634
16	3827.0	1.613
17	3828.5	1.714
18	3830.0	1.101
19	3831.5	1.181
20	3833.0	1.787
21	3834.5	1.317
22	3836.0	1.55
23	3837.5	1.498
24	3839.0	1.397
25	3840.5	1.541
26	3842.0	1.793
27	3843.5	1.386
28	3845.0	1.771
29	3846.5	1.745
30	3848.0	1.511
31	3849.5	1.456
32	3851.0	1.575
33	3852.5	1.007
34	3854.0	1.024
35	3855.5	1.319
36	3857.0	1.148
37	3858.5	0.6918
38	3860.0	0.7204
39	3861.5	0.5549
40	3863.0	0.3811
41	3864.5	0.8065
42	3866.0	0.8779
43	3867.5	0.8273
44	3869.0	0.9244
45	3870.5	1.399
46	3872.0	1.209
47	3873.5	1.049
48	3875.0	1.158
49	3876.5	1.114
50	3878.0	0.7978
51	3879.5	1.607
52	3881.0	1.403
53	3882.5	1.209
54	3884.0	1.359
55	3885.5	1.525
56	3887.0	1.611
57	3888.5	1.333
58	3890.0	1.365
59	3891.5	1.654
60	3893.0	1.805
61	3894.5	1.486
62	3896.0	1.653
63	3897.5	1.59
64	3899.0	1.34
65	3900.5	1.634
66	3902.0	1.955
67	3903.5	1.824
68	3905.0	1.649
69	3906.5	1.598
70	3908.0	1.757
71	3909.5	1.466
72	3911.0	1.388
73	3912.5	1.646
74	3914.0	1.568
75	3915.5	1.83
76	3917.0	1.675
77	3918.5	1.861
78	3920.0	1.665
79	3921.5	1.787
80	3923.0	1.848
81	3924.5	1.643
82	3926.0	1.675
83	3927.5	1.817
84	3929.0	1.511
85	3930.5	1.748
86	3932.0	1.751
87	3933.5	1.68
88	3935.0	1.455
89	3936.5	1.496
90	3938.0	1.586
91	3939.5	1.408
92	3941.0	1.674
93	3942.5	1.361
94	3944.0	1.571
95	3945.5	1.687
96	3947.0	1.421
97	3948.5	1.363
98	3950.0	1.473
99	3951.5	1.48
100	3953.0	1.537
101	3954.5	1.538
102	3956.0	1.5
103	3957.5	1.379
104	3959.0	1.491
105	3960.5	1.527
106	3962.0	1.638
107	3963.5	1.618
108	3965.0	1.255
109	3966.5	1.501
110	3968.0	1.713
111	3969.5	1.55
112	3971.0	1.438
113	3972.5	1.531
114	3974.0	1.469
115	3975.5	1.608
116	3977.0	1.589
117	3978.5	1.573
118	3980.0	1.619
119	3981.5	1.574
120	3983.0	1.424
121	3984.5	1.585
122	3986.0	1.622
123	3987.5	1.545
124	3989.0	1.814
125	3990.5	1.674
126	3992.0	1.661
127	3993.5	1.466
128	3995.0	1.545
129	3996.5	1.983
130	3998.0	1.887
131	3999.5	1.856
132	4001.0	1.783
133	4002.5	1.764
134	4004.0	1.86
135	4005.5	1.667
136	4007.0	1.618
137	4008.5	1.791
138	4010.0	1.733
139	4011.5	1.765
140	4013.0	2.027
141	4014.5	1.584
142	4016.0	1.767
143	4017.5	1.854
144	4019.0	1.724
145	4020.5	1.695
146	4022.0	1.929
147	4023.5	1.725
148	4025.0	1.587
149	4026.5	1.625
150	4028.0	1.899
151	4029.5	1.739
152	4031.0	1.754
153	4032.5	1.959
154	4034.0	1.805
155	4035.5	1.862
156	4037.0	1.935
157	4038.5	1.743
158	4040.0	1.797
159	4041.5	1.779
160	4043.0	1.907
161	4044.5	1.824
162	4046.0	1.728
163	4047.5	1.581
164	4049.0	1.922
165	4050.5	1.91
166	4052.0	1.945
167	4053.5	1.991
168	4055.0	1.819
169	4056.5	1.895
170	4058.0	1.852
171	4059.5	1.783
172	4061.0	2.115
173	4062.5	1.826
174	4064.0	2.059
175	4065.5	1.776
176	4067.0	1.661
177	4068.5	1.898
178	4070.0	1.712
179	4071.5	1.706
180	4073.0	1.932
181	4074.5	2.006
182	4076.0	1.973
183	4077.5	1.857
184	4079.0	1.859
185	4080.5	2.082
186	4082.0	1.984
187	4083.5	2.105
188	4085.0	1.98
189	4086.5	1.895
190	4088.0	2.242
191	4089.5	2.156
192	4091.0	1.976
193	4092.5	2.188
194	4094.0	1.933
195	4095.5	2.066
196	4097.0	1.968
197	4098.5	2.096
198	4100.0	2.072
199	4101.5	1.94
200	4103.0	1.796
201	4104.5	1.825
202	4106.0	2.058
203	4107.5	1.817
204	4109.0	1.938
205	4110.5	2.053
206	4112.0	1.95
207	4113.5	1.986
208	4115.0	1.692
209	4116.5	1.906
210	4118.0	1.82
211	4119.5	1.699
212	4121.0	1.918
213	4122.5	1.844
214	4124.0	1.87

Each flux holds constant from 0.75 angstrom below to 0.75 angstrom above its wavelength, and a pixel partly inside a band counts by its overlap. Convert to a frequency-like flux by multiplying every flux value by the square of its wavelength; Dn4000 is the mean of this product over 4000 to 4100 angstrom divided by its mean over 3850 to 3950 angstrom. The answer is 1.42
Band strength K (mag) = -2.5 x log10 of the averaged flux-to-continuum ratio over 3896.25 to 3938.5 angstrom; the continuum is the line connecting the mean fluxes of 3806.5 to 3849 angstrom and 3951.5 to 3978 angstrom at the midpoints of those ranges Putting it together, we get -0.086 mag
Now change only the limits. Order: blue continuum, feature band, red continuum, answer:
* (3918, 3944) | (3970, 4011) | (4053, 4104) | 0.07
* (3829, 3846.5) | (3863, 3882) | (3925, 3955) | 0.38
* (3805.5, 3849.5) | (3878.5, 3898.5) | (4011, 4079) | 0.09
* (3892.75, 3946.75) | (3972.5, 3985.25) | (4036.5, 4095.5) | 0.13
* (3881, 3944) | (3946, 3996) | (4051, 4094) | 0.12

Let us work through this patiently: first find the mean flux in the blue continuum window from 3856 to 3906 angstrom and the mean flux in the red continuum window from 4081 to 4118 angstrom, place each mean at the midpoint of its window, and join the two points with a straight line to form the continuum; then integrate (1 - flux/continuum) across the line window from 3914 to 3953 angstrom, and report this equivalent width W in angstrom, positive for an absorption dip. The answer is -5.0 angstrom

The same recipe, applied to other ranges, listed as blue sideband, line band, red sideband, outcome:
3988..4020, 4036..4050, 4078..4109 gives 0.4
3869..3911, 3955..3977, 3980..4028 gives 1.5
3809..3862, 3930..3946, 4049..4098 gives 0.6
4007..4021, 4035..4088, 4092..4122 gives -0.9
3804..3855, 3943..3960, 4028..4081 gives 2.1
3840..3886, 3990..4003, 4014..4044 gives -0.5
